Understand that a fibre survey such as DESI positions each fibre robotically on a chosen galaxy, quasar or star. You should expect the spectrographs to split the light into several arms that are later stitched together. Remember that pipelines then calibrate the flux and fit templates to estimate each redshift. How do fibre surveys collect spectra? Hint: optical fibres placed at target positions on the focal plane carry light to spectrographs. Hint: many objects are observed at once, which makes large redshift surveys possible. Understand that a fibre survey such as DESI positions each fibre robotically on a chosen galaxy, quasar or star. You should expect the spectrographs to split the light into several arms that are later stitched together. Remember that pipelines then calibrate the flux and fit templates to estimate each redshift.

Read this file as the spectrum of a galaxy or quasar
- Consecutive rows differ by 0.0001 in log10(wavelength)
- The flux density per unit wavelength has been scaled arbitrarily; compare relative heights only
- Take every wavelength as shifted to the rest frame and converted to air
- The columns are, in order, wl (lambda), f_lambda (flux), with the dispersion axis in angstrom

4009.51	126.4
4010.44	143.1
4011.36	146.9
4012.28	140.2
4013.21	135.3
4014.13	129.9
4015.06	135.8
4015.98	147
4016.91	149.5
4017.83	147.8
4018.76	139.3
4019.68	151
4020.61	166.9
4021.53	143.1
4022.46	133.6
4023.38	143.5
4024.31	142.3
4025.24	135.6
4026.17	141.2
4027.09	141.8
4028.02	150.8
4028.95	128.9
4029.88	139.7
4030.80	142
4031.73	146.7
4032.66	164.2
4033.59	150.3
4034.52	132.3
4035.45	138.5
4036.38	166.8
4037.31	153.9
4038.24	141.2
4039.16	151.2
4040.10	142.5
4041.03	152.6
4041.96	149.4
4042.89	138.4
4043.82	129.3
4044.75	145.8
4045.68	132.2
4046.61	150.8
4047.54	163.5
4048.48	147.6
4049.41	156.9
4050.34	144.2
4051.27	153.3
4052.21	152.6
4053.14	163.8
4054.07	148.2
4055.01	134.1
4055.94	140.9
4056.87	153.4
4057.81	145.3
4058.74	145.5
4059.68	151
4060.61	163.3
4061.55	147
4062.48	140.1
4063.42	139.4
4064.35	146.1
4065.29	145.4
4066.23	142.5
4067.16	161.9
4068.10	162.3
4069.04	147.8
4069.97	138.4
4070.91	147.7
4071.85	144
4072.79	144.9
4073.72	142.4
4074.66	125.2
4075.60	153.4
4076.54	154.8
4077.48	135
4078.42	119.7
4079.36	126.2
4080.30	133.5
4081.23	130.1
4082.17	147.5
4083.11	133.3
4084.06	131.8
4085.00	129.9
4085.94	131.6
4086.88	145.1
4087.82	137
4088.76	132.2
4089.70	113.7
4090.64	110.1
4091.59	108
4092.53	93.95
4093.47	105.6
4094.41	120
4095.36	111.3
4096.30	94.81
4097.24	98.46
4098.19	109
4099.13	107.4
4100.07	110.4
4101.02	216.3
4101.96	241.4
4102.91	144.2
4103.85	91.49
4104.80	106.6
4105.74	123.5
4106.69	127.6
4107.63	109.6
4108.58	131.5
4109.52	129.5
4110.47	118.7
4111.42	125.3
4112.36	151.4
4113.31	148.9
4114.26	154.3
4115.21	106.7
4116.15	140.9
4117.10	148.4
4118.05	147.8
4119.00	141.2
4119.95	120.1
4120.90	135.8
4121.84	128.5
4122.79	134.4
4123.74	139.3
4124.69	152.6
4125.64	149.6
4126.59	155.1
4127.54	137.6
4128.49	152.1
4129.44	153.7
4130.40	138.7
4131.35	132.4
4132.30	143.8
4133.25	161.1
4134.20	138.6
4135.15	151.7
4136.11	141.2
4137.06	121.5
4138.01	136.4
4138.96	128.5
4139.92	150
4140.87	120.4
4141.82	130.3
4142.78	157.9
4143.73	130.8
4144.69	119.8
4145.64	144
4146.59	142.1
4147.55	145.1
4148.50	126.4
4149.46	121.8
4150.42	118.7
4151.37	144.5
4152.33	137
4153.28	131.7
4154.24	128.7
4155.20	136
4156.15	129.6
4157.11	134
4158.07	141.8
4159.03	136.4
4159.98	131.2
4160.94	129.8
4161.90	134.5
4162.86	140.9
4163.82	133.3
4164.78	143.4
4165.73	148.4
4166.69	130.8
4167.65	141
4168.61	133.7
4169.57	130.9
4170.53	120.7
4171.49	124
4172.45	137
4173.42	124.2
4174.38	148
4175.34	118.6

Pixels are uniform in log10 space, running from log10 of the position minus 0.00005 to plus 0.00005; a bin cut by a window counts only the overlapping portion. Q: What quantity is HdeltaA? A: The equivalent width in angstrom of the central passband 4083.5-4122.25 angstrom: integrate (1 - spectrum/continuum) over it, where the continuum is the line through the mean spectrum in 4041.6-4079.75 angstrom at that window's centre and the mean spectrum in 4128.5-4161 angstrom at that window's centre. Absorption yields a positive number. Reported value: 3.4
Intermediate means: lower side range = 146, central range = 129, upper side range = 137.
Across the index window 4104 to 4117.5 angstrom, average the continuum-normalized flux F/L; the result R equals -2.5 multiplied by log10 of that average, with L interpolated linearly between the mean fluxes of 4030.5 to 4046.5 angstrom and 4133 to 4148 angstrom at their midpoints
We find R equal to 0.091 mag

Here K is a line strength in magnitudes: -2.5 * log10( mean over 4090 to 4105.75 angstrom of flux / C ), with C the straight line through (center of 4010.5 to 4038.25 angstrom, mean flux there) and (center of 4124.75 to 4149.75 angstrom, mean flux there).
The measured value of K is 0.15 mag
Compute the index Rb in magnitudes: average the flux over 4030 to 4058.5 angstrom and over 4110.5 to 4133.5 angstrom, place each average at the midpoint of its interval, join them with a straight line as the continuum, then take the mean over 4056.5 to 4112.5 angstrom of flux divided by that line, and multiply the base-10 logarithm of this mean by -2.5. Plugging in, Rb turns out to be 0.08 mag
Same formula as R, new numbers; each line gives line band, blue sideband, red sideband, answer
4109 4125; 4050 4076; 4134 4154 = 0.020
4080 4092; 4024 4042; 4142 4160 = 0.089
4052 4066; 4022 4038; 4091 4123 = -0.070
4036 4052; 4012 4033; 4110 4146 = -0.043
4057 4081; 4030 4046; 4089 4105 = -0.080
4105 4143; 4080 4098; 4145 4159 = -0.074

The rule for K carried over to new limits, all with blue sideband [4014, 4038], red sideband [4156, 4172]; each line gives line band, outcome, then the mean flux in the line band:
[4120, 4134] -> -0.05 mag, 143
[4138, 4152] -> 0.01 mag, 134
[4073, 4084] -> 0.03 mag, 136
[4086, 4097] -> 0.20 mag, 116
